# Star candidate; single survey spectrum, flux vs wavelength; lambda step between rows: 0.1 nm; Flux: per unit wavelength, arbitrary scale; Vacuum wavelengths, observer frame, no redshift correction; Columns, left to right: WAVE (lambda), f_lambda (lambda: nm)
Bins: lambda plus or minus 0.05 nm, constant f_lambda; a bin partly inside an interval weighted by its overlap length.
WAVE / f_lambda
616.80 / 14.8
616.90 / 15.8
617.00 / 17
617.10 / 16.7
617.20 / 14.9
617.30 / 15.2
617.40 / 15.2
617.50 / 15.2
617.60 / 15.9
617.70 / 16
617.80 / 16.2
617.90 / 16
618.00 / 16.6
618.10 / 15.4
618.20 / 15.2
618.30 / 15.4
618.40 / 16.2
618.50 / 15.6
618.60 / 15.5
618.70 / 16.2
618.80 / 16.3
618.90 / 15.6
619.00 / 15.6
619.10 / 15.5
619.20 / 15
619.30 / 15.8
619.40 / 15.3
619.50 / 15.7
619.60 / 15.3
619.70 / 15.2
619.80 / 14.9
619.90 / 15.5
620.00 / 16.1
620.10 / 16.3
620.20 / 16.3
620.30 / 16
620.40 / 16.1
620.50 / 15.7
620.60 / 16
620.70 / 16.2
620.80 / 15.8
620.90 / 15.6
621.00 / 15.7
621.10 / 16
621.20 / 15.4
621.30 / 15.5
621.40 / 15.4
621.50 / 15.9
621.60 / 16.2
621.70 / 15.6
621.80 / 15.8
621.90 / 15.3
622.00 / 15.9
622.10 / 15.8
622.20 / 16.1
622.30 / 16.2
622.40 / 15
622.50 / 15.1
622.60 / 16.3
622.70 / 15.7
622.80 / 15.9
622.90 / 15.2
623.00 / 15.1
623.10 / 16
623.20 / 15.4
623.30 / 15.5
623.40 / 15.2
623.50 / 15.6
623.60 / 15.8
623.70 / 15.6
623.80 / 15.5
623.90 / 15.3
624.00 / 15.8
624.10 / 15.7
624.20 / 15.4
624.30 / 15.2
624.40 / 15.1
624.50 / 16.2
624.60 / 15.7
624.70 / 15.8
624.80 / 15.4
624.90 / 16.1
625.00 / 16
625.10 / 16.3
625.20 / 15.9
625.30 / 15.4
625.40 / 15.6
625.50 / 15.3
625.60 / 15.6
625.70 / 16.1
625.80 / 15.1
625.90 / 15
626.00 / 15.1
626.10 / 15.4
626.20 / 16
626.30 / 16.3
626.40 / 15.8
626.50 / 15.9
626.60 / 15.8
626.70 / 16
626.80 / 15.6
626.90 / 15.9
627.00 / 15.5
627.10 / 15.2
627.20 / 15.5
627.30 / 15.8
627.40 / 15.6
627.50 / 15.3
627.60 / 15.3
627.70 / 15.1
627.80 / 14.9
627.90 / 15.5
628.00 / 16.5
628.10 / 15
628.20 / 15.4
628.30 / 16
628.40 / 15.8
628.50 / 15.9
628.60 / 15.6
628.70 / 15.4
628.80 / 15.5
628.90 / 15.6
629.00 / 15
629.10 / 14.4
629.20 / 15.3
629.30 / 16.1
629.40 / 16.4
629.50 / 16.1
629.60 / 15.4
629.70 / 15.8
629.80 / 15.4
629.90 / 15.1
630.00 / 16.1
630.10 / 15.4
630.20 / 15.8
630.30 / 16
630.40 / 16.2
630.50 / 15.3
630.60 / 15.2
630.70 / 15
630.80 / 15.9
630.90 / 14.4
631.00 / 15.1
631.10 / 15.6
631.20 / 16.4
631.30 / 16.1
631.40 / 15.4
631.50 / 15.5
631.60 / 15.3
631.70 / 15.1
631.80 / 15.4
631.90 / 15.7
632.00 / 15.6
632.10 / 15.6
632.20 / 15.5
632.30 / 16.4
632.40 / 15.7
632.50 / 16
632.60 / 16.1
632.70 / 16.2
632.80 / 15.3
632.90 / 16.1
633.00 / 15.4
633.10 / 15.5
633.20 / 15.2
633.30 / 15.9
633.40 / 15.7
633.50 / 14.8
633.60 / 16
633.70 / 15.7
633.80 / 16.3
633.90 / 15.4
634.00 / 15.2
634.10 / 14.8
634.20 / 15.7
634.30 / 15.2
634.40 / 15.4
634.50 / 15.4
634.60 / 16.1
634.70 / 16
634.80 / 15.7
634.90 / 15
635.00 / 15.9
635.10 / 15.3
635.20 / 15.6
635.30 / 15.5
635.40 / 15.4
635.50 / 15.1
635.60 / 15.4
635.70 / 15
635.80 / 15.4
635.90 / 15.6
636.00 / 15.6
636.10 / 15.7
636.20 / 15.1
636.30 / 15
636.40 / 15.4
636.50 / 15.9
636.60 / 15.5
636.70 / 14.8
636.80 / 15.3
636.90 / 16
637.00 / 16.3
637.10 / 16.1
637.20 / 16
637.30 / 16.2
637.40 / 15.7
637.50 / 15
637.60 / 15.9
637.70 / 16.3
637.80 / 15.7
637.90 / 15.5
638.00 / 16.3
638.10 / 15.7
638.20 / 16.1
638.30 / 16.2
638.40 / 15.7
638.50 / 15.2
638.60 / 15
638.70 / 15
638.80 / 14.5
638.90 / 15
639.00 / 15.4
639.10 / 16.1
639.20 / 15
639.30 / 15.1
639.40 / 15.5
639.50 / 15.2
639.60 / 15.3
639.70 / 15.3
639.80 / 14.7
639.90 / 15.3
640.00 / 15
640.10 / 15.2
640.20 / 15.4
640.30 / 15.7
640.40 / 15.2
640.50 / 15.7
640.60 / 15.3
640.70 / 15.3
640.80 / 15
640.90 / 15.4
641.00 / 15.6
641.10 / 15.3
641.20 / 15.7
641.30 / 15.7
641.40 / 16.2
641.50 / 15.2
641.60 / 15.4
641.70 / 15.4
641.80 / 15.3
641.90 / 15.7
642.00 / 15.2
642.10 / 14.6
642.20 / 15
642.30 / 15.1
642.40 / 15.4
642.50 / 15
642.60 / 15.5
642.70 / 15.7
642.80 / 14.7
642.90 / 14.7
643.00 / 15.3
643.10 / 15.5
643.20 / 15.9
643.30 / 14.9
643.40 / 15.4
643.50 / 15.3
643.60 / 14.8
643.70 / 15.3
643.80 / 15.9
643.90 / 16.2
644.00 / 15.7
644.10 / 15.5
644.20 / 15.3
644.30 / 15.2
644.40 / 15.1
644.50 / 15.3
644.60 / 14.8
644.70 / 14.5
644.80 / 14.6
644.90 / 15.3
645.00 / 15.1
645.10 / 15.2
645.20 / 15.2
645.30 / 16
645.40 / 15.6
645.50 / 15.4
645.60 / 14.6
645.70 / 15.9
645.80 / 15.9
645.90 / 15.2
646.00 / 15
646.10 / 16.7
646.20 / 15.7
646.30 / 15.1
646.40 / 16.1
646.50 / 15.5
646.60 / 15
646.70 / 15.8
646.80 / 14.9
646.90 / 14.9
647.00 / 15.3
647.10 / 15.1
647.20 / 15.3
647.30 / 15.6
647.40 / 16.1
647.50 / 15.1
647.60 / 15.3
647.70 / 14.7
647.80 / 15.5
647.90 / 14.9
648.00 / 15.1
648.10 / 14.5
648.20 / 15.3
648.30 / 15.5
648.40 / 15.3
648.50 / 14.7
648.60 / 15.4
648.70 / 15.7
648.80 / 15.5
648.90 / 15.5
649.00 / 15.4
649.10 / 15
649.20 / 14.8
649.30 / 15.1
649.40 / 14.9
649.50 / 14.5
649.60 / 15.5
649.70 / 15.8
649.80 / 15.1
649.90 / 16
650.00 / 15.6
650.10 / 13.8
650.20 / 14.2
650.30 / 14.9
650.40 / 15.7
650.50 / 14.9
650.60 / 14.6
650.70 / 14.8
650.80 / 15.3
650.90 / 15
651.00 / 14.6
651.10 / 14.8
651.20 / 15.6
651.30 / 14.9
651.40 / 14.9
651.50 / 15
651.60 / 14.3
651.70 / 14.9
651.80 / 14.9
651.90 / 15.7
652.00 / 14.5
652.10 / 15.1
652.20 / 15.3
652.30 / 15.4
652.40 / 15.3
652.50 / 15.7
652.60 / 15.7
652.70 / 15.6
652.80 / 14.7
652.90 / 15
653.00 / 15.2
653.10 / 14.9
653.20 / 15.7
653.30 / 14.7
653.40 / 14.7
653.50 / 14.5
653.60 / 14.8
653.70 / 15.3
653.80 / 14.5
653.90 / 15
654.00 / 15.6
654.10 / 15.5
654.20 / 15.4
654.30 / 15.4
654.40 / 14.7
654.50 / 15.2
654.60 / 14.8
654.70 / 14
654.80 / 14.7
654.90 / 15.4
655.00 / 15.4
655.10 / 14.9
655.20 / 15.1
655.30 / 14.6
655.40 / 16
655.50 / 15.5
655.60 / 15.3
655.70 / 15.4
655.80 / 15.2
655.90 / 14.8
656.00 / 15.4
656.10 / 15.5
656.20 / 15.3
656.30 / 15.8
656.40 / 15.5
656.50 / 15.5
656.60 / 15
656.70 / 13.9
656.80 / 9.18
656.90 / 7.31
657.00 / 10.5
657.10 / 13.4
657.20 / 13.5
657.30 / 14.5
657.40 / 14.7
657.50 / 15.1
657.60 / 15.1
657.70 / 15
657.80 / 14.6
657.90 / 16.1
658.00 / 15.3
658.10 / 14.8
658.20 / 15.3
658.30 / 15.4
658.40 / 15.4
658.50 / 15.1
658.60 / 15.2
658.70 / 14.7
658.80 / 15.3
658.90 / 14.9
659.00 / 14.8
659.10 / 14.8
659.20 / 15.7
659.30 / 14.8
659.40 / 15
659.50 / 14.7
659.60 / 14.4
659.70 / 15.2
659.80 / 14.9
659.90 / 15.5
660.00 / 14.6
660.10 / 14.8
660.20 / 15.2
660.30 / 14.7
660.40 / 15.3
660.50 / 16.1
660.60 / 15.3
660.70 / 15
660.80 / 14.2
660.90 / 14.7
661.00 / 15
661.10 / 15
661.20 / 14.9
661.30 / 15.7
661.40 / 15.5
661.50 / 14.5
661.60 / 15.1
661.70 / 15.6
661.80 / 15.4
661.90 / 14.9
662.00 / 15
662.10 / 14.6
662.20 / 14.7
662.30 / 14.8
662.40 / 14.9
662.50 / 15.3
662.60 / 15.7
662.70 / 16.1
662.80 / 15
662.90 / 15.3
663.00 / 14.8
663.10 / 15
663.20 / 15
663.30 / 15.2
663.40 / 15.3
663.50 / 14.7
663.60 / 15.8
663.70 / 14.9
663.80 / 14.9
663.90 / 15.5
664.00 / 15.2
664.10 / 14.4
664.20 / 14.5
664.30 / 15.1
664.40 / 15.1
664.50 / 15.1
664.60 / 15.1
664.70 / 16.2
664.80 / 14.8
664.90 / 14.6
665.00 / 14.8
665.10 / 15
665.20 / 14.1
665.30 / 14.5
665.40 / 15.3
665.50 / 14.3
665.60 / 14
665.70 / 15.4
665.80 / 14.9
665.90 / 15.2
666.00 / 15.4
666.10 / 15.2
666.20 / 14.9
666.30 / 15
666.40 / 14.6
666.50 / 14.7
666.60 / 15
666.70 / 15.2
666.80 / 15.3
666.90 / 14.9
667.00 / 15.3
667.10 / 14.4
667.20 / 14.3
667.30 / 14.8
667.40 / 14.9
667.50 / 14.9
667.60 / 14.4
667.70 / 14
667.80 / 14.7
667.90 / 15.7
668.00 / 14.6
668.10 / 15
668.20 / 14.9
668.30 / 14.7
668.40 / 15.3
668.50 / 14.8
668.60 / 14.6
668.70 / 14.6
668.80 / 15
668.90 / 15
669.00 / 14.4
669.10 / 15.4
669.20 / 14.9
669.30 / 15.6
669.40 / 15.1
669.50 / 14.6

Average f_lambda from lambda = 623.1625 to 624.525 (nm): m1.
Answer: 15.5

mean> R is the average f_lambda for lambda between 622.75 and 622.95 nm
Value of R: 15.5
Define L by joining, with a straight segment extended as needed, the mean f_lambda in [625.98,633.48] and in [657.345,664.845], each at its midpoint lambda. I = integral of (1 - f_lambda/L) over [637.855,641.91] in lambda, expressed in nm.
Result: 0.007 nm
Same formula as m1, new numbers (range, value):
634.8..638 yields 15.6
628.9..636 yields 15.6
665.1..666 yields 14.8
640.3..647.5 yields 15.4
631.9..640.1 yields 15.5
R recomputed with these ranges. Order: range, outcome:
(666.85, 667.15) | 14.9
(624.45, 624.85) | 15.8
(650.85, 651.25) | 15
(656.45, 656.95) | 12.2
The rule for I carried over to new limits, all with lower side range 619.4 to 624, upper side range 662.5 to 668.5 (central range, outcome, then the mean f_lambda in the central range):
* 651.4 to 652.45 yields 0.01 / 15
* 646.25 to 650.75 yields 0.02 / 15.2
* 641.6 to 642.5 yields 0.01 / 15.2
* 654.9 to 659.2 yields 0.13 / 14.6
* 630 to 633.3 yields -0.02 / 15.6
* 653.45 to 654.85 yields 0.02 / 15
